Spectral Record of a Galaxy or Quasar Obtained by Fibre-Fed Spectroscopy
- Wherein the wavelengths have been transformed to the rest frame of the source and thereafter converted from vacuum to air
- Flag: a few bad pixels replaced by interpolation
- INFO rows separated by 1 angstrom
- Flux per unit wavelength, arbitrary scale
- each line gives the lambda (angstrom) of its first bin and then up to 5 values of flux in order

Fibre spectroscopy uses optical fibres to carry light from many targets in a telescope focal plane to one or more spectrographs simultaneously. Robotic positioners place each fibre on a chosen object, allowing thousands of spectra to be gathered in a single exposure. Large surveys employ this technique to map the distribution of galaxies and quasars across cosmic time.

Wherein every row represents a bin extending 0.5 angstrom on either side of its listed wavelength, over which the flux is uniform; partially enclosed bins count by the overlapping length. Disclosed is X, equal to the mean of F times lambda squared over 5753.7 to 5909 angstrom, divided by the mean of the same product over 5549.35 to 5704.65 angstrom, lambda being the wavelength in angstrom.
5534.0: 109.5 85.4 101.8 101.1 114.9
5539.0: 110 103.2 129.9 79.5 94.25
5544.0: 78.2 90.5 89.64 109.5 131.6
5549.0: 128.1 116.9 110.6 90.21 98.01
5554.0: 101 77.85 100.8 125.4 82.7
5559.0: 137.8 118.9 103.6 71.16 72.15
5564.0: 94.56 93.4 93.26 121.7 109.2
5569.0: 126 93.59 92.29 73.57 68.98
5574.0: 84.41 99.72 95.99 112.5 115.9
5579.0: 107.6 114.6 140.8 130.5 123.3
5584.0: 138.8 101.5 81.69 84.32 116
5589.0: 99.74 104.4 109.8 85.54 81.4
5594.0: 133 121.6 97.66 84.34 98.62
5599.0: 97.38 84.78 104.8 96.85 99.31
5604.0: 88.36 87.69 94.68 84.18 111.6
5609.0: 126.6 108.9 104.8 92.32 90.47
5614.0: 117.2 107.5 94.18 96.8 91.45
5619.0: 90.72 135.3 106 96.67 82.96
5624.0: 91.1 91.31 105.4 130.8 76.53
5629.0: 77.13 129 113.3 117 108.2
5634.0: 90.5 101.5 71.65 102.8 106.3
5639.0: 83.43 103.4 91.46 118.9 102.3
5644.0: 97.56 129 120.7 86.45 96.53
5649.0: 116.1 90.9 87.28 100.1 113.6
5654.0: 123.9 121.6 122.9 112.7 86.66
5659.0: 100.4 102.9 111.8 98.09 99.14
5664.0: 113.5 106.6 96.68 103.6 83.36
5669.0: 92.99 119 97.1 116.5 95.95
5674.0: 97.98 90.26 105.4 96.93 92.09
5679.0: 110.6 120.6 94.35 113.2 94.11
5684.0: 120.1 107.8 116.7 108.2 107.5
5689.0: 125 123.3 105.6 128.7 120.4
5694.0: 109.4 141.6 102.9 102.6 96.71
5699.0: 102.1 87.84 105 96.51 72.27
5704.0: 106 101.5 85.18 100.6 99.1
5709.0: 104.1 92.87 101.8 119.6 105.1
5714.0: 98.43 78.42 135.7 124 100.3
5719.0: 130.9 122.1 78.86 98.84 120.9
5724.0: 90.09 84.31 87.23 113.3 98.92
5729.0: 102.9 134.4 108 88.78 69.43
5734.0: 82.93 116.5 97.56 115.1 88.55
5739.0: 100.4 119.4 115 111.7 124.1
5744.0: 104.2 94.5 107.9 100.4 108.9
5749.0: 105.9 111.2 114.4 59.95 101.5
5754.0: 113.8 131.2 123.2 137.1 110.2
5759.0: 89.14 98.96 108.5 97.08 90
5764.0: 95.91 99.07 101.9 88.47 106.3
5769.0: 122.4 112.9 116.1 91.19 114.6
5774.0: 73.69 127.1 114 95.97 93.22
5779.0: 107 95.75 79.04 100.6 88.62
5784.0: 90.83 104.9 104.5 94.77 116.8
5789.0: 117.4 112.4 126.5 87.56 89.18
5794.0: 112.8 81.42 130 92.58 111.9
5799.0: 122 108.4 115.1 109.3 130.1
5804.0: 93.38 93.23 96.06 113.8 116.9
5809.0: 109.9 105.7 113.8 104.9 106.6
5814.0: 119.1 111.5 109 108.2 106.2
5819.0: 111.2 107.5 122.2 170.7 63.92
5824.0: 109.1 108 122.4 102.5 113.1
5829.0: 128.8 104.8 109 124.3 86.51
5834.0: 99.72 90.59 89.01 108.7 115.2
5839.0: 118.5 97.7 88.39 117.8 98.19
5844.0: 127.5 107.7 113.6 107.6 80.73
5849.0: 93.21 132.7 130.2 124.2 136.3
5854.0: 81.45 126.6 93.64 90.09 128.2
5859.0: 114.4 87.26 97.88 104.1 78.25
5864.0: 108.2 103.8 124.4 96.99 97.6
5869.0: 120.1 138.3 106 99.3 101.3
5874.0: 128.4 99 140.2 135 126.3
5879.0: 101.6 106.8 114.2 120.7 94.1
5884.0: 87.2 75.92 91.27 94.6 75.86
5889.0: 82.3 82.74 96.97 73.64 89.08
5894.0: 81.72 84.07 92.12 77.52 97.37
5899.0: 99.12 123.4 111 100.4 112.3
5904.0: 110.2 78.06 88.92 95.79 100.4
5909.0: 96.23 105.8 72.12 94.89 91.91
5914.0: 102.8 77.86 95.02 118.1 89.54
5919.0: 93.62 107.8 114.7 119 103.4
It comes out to 1.1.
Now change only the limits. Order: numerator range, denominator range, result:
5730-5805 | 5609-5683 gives 1.06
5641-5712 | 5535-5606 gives 1.07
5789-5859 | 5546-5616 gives 1.16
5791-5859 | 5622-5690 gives 1.11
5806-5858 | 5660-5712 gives 1.10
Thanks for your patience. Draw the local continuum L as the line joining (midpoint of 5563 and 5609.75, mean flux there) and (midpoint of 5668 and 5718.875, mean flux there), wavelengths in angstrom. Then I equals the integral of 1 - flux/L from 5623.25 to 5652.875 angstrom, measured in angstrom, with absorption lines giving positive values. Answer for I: 0.7 angstrom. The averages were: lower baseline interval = 102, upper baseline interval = 105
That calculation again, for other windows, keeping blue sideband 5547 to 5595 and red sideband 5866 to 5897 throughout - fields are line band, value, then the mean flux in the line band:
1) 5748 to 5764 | -0.5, 106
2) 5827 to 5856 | -2.0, 109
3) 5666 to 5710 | -0.6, 104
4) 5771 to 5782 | 0.2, 100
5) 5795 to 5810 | -1.1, 109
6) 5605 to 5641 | 1.1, 101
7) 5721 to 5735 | 0.6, 98.4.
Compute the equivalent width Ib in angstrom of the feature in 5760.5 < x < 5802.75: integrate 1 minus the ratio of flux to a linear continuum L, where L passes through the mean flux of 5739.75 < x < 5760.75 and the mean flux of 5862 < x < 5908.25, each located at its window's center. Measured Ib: 1.2 angstrom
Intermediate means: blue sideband 109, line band 104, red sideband 101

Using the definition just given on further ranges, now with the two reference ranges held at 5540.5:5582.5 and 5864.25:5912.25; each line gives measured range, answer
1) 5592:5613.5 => 0.66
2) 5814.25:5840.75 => -2.13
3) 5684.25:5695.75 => -1.76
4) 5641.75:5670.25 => -0.88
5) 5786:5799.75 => -0.83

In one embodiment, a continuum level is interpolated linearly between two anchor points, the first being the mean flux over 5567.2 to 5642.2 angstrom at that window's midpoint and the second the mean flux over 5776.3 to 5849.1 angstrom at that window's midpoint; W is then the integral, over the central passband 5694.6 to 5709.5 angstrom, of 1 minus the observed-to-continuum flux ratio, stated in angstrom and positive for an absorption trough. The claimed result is 0.6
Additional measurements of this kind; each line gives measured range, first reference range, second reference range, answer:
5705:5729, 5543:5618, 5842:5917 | -0.2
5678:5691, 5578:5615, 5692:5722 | -0.8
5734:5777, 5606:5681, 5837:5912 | -1.2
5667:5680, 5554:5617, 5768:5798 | 0.2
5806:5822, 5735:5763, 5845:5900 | -1.1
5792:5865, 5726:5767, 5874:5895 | -4.9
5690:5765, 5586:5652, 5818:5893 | -0.9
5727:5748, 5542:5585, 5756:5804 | 0.0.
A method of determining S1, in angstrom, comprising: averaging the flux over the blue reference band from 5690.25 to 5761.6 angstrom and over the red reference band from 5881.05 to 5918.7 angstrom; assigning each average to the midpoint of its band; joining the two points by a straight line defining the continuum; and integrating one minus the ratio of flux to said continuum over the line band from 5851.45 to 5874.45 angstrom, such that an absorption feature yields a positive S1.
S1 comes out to -2.9 angstrom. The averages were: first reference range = 105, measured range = 108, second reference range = 93.8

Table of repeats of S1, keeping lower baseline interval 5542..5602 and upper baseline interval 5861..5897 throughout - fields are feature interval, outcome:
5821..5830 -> -1.19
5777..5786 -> 0.52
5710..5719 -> -0.59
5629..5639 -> 0.00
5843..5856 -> -1.40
